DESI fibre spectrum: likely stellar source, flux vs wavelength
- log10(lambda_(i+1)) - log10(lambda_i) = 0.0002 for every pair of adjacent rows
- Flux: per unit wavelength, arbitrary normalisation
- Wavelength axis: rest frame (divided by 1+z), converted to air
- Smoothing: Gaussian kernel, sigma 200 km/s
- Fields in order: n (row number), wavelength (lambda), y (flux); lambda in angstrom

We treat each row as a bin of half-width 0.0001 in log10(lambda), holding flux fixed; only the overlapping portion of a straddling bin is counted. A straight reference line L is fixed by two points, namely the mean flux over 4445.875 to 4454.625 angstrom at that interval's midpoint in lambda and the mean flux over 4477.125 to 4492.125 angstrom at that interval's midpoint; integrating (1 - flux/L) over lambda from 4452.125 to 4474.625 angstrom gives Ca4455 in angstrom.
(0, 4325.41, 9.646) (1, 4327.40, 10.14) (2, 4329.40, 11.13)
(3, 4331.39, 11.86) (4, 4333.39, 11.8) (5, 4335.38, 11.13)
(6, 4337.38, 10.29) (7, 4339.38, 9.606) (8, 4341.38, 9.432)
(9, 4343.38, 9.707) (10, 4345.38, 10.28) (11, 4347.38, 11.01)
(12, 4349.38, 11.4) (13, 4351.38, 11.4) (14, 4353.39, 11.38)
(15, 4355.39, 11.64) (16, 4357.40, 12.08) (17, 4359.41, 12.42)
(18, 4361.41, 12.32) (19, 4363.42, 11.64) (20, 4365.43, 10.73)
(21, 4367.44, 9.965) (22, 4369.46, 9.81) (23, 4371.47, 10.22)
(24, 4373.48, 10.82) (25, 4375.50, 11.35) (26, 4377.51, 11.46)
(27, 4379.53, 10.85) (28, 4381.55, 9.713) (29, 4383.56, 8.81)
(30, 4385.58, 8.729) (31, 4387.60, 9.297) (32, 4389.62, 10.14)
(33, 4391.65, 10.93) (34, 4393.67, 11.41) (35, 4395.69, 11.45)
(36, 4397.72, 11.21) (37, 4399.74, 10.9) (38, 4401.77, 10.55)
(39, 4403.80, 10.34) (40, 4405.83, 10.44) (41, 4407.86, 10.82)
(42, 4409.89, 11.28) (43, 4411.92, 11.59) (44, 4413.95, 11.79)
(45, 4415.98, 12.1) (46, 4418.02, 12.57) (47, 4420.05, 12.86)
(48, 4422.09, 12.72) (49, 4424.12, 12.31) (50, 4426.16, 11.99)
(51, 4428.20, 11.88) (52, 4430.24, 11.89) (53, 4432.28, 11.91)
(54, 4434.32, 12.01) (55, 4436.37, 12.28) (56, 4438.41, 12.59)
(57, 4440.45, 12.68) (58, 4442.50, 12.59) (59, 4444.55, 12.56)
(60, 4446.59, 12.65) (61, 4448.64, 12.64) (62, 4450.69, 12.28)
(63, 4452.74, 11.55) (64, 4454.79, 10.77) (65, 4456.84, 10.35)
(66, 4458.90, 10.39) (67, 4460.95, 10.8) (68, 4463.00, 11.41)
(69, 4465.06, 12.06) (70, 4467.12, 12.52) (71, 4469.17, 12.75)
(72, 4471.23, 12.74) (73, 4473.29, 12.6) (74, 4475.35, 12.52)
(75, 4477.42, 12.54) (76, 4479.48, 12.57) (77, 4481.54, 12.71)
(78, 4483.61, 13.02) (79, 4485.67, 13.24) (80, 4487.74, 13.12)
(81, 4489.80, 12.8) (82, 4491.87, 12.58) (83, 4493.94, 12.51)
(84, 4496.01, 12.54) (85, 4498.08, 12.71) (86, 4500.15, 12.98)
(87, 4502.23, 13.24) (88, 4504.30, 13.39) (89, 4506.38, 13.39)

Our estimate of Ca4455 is 1.4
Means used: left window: 12.1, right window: 12.9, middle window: 11.6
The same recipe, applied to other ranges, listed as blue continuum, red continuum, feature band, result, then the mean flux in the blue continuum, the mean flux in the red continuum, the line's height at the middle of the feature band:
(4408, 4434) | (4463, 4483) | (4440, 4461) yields 0.9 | 12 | 12.5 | 12.3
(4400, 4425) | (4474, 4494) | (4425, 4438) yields -0.1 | 11.6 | 12.8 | 11.9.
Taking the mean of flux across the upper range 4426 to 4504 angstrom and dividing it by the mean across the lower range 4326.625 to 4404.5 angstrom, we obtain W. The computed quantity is 1.1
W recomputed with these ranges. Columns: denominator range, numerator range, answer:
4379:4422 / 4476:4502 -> 1.17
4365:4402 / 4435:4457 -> 1.16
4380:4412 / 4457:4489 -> 1.18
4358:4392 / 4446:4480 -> 1.13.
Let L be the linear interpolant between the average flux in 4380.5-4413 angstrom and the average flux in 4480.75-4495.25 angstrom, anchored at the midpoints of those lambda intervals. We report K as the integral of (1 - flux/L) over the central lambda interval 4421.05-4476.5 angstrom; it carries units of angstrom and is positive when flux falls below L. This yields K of -1.1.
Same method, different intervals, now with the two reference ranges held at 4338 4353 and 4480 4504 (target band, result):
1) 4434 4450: -0.6 angstrom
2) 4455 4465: 1.2 angstrom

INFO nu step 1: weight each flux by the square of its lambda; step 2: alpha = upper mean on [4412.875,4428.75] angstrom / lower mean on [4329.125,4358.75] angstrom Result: 1.16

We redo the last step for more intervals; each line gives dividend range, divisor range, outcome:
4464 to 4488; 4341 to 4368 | 1.20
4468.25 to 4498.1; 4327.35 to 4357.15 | 1.25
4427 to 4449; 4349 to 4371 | 1.13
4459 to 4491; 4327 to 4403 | 1.21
